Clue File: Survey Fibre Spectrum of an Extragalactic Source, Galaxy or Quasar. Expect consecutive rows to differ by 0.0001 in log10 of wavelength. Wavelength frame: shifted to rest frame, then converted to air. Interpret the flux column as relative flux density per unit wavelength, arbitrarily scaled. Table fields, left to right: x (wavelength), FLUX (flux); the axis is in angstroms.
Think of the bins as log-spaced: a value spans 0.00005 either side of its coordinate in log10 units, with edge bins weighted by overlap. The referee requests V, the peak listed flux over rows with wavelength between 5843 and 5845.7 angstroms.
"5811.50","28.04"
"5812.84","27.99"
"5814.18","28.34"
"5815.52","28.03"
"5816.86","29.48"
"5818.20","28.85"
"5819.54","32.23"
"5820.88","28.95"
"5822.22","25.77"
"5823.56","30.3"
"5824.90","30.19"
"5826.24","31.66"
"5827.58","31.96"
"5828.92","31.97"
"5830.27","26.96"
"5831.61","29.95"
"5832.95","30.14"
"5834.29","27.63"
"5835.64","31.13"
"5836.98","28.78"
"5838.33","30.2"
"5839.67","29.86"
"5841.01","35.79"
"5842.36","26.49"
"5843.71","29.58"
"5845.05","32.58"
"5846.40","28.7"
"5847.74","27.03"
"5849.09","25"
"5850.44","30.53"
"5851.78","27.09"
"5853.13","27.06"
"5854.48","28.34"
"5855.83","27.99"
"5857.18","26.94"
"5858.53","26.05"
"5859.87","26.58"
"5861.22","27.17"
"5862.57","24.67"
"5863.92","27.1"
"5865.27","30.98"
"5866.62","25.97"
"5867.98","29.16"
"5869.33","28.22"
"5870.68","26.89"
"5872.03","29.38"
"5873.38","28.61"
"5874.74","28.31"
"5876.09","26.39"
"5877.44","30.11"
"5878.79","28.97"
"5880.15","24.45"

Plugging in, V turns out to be 32.58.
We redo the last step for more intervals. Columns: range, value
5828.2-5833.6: 31.97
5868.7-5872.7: 29.38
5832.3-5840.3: 31.13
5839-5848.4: 35.79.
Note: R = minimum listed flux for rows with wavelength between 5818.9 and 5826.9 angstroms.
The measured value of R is 25.77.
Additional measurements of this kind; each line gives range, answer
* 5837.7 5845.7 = 26.49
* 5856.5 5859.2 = 26.05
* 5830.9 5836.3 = 27.63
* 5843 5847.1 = 28.7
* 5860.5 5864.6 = 24.67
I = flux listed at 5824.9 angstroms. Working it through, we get 30.19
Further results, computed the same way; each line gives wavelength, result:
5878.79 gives 28.97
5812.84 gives 27.99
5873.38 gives 28.61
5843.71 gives 29.58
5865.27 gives 30.98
